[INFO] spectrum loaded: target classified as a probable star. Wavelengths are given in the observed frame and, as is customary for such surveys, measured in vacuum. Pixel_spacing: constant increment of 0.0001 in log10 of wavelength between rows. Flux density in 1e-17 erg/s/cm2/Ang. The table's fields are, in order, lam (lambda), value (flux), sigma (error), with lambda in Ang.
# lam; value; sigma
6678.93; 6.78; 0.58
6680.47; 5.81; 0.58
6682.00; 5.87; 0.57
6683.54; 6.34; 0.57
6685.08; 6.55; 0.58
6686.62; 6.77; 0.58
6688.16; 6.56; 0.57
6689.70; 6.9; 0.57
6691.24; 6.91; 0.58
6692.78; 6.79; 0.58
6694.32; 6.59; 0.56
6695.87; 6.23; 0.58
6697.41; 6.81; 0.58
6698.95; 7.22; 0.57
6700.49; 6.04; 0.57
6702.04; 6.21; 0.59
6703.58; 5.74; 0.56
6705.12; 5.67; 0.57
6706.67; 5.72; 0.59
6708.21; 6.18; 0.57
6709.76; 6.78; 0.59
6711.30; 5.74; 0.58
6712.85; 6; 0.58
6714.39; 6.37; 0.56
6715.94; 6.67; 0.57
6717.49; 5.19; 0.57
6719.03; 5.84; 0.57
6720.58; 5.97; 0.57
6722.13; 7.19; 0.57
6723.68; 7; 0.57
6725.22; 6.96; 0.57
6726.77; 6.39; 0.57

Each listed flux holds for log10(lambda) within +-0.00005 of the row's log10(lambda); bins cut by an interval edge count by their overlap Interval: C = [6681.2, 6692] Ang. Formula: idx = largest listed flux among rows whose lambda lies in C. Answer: 6.91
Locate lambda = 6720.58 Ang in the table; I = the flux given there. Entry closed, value 5.97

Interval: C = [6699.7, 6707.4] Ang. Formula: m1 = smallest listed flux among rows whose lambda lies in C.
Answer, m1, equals 5.67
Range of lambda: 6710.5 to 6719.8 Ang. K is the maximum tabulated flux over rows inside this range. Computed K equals 6.67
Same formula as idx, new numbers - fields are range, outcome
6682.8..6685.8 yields 6.55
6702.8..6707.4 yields 5.74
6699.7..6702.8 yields 6.21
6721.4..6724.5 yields 7.19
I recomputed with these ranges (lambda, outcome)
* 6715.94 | 6.67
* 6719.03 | 5.84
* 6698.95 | 7.22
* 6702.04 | 6.21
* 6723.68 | 7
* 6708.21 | 6.18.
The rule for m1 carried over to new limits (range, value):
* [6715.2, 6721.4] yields 5.19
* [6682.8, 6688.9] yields 6.34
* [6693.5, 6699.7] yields 6.23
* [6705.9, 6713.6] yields 5.72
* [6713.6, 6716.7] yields 6.37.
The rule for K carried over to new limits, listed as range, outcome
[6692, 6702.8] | 7.22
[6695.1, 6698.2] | 6.81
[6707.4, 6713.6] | 6.78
